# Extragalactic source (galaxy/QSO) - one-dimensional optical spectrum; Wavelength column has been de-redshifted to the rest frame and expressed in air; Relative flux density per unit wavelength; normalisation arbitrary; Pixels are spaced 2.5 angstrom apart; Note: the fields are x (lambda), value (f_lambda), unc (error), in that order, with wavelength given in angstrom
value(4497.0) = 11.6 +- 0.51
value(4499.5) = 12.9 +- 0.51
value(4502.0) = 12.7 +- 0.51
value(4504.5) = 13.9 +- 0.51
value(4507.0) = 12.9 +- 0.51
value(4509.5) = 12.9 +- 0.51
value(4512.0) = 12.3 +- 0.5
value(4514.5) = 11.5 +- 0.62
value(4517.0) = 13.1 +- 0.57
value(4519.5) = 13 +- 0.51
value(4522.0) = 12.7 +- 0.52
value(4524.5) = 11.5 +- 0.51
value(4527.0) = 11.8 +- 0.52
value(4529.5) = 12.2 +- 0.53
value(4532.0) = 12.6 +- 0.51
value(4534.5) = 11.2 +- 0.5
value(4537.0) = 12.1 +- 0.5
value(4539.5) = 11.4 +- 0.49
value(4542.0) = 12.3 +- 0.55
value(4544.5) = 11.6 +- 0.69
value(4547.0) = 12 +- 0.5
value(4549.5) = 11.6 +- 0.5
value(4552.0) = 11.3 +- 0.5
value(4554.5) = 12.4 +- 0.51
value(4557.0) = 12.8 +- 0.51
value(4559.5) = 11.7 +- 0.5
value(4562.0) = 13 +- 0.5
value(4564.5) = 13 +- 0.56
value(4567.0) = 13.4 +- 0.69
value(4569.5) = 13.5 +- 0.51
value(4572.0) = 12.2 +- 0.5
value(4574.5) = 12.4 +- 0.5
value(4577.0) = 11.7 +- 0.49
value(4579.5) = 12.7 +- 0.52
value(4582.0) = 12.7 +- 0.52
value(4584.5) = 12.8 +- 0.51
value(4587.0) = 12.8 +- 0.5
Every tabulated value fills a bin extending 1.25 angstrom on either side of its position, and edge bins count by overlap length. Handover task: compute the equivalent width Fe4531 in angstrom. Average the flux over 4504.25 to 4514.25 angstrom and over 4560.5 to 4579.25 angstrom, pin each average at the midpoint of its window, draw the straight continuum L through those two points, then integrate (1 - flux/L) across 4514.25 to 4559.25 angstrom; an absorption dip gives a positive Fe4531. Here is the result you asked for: 2.4 angstrom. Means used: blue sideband 12.8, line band 12.1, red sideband 12.7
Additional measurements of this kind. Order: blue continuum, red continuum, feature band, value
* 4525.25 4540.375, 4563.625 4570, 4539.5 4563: 1.1 angstrom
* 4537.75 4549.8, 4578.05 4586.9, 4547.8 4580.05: -0.4 angstrom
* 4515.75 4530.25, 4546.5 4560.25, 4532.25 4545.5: 0.4 angstrom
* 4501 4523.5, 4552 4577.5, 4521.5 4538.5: 1.0 angstrom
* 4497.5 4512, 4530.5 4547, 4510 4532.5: 0.2 angstrom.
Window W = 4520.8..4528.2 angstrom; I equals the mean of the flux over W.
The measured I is 12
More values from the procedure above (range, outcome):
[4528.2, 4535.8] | 12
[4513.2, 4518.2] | 12.3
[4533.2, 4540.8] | 11.6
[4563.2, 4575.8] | 12.9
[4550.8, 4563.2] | 12.2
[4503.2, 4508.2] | 13.4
